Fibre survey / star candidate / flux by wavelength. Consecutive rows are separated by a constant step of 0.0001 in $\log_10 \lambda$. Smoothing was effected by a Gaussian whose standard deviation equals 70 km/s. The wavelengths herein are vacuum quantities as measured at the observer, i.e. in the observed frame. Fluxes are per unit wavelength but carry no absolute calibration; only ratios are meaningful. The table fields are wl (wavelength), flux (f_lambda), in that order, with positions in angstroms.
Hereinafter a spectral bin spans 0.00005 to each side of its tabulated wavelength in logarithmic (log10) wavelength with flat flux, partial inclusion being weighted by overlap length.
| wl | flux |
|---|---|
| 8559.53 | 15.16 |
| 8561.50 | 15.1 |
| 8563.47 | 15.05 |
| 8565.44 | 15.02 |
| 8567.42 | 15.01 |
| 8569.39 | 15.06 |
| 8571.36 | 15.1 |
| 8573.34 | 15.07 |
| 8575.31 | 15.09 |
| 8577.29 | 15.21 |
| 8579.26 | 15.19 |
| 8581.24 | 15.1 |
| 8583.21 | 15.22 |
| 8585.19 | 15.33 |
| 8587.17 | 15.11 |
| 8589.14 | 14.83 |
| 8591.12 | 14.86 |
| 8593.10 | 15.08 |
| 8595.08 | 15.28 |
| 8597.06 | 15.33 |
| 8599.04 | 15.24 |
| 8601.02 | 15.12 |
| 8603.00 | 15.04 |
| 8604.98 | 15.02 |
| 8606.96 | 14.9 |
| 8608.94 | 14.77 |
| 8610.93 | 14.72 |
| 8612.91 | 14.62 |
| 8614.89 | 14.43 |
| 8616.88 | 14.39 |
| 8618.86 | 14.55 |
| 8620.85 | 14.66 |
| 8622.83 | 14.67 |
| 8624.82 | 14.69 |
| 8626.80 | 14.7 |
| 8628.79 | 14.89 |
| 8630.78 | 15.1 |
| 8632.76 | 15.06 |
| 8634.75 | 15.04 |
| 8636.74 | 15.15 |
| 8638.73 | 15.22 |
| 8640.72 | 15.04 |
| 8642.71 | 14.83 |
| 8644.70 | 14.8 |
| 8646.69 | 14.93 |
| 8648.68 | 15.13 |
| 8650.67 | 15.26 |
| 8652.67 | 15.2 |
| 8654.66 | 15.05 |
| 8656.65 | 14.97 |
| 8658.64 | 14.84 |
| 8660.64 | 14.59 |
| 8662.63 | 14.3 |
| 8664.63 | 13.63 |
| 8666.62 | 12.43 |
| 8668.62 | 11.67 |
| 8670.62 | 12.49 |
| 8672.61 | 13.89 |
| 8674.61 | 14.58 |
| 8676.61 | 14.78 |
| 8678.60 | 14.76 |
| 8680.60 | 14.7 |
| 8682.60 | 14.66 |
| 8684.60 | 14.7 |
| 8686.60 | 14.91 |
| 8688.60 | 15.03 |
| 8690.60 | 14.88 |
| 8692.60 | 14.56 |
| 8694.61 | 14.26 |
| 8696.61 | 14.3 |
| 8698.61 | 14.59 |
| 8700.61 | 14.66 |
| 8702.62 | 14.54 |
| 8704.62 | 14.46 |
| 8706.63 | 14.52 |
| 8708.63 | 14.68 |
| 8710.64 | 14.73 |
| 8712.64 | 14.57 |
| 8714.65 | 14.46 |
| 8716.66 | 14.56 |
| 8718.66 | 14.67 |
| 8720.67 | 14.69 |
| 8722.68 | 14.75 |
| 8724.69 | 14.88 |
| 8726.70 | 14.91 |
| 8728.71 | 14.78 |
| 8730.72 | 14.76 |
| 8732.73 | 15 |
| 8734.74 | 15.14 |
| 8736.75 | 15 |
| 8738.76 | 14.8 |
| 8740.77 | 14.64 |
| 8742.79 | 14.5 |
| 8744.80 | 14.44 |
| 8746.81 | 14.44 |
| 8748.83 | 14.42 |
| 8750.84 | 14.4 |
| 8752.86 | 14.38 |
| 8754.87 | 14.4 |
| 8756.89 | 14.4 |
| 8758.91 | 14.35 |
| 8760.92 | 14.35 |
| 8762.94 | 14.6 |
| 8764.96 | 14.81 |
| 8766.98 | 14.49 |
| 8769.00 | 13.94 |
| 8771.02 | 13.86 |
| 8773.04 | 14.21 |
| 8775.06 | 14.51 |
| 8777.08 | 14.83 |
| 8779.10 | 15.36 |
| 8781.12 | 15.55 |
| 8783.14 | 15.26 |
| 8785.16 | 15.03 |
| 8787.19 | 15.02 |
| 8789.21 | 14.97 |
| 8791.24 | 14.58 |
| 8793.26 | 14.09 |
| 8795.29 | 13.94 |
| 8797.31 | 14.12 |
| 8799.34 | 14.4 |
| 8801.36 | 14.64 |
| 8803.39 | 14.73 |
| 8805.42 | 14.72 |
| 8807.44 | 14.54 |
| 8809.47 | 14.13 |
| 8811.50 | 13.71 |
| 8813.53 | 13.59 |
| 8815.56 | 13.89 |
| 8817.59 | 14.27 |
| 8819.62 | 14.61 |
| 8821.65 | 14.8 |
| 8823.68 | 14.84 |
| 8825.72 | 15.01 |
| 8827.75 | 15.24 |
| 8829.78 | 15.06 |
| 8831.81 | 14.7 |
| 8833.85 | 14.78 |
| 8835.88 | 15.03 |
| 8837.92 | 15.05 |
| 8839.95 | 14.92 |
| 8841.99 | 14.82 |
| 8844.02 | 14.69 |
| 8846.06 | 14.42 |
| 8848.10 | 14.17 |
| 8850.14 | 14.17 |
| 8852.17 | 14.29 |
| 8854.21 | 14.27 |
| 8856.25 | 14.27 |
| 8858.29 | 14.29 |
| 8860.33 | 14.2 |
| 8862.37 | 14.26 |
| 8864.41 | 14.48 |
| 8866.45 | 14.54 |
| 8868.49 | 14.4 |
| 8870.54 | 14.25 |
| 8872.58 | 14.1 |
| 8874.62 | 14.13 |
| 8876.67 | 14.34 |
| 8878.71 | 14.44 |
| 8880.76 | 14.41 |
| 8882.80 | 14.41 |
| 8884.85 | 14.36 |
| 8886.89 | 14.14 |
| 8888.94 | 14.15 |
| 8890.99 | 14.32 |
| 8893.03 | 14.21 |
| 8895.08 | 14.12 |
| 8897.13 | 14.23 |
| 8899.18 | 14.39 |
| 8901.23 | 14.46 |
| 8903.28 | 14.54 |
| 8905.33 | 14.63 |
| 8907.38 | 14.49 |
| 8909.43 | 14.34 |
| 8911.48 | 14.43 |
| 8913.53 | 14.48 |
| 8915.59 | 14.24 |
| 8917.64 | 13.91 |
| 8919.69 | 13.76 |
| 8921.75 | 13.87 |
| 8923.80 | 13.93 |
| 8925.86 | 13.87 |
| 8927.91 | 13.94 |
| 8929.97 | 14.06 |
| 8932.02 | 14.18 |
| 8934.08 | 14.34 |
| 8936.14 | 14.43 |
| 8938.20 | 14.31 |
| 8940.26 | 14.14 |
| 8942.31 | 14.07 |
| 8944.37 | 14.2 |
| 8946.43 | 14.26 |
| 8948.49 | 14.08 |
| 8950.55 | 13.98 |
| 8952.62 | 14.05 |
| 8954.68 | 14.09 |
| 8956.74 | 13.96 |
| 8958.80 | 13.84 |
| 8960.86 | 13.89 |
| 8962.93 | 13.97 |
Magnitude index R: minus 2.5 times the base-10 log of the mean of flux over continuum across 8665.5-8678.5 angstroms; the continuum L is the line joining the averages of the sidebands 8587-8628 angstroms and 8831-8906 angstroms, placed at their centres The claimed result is 0.10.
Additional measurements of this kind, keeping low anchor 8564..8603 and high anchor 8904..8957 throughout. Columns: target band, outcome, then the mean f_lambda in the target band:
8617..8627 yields 0.03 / 14.6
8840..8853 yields -0.01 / 14.5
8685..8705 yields 0.01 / 14.6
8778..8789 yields -0.05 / 15.2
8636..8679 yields 0.04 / 14.4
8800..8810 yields -0.01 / 14.6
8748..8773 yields 0.02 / 14.4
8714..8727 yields 0.00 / 14.7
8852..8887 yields 0.00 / 14.3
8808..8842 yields -0.01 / 14.6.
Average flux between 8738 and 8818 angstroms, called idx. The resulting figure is 14.5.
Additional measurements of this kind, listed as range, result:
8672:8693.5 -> 14.7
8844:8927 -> 14.3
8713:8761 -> 14.6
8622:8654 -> 15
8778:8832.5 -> 14.6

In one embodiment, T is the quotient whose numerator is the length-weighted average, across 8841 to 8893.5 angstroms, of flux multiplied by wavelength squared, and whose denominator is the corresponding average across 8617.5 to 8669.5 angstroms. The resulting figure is 1.03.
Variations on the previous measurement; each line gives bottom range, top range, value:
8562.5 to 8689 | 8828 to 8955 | 1.03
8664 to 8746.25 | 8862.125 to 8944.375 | 1.03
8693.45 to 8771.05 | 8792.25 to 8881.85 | 1.02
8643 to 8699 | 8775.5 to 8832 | 1.05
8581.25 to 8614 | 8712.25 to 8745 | 1.01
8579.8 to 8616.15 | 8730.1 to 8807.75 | 1.01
